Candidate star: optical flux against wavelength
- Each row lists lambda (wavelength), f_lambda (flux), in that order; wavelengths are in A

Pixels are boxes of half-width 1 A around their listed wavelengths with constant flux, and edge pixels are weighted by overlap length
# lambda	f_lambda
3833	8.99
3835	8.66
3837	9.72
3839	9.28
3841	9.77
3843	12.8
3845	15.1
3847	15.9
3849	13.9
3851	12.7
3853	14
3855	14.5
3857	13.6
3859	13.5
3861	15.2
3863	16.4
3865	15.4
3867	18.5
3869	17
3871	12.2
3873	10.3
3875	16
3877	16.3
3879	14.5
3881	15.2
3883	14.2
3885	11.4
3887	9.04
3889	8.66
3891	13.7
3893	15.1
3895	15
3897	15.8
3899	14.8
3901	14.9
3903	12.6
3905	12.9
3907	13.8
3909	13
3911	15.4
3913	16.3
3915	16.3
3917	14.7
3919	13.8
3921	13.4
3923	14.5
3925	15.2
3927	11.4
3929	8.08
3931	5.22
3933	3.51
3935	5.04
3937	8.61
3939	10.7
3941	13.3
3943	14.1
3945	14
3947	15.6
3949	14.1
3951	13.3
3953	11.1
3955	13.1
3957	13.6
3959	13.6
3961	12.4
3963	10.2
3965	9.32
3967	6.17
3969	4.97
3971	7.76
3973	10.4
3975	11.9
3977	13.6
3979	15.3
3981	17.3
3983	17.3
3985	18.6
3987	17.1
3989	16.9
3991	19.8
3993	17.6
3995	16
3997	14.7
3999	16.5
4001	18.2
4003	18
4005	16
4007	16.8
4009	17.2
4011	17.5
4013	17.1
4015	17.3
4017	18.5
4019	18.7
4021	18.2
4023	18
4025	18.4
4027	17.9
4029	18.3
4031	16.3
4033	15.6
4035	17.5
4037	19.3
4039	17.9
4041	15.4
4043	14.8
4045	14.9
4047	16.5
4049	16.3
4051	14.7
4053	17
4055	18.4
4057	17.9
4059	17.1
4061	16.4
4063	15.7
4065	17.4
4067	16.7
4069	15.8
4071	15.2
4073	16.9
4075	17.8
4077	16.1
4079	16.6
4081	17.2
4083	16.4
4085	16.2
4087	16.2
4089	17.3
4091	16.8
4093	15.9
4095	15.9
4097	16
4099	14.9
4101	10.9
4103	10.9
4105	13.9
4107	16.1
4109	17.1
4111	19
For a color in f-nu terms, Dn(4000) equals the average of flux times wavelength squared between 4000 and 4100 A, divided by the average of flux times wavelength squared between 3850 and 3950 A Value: 1.37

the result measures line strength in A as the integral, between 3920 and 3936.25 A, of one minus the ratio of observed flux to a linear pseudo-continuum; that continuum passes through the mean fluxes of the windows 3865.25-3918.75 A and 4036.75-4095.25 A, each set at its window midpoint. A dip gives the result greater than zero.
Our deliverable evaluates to 5.7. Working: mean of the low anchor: 14.2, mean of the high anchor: 16.5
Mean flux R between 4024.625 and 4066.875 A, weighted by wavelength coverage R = 16.8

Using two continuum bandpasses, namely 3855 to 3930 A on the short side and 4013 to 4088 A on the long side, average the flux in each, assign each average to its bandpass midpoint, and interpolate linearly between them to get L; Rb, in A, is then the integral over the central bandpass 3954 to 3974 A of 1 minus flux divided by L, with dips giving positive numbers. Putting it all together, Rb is 6.7 A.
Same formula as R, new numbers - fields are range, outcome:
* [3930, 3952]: 10.7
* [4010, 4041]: 17.7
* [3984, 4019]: 17.3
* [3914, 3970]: 11.4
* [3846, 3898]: 14.2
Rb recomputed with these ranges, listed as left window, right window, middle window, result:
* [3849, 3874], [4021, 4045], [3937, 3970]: 8.6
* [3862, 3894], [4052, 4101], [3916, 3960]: 8.7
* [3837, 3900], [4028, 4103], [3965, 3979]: 5.1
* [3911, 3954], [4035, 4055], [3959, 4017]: -1.6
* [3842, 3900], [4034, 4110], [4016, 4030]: -2.3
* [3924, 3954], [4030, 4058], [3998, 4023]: -4.6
